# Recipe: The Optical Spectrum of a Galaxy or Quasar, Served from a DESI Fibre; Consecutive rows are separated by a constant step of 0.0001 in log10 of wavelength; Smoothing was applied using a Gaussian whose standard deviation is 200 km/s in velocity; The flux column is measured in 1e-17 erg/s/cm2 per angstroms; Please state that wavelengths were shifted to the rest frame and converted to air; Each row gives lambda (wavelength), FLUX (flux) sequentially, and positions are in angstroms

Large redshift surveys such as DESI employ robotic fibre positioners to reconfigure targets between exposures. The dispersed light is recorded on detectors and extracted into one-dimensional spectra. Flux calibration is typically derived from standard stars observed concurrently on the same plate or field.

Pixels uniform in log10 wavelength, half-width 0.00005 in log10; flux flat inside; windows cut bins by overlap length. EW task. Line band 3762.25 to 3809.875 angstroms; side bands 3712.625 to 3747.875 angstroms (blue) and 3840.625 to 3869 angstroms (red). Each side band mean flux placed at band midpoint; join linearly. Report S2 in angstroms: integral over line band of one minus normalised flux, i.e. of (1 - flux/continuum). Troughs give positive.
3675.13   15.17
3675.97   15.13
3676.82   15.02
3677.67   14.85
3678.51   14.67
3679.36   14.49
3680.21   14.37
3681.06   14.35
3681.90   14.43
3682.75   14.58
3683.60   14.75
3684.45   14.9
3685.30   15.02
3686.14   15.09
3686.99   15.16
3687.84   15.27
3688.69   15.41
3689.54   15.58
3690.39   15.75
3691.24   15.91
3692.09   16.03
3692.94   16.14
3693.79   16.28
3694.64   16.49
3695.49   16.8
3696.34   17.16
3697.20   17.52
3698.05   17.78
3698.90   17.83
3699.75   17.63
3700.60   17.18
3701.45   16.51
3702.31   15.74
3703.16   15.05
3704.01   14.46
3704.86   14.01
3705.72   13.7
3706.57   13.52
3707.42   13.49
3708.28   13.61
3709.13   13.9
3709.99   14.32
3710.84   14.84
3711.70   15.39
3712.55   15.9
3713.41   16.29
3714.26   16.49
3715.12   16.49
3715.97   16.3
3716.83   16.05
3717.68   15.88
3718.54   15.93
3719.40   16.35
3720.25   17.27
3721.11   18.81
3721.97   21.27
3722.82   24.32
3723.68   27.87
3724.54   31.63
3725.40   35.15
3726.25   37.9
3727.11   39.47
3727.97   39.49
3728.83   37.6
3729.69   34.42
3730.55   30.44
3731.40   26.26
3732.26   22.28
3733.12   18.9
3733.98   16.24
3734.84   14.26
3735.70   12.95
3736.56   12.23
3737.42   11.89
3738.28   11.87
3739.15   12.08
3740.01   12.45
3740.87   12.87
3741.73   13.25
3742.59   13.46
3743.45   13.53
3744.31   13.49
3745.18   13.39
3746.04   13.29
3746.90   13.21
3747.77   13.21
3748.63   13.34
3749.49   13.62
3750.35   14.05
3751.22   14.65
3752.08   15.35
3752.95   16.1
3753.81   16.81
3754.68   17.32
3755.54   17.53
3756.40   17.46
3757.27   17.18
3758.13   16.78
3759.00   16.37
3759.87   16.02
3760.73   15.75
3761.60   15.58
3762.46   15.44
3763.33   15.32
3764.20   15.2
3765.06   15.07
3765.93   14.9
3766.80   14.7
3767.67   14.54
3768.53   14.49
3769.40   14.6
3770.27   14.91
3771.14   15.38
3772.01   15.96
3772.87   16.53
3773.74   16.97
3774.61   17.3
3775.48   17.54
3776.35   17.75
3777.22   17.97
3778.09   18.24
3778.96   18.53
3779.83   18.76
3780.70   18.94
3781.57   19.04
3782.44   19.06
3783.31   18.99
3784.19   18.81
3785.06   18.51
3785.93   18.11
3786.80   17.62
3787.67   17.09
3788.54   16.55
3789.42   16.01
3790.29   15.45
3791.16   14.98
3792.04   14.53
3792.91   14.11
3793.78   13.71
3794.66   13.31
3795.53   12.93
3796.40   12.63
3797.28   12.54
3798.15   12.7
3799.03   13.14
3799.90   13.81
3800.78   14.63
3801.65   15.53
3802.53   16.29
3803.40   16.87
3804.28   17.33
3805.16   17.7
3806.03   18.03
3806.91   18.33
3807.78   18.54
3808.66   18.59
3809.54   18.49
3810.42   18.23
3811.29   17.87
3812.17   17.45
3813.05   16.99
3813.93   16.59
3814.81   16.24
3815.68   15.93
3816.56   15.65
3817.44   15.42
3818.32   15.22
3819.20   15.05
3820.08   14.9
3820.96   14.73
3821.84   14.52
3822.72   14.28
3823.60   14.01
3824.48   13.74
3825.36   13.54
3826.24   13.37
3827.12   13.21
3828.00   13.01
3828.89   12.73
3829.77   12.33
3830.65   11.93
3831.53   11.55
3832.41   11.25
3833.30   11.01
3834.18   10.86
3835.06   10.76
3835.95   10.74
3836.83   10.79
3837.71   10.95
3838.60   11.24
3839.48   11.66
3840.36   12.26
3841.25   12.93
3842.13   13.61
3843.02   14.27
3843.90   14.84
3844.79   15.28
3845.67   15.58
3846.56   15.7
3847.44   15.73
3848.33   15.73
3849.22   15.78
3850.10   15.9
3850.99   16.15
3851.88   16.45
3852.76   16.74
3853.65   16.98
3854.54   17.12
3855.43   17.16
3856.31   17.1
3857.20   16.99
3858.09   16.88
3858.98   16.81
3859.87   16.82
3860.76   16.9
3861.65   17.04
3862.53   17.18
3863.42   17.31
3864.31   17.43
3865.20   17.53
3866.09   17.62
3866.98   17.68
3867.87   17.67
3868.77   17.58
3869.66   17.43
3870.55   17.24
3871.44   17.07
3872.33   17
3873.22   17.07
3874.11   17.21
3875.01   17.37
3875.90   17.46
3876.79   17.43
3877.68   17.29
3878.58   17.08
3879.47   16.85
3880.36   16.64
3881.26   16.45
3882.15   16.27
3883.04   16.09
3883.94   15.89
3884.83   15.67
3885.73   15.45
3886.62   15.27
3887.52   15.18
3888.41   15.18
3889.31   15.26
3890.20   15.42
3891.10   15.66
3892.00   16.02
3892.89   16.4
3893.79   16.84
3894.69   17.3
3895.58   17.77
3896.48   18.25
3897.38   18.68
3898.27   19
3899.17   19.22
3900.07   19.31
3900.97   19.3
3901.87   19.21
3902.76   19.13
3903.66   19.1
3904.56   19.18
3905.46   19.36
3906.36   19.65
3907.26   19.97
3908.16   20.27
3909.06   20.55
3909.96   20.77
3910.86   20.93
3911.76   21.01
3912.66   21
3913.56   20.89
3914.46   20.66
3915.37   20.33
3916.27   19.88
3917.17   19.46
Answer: 5.4 angstroms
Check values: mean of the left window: 19.9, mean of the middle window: 16.2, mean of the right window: 16.4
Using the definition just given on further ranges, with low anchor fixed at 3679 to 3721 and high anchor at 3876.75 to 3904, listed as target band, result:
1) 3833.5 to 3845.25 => 3.07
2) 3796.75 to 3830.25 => 2.06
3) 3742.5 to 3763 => 1.09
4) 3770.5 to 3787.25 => -1.71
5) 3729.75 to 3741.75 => -0.81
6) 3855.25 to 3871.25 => -0.38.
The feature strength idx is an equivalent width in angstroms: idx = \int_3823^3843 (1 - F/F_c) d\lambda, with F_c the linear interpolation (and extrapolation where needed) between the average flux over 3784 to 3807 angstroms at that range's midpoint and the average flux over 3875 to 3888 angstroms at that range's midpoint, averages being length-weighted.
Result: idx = 4.6 angstroms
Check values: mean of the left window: 15.5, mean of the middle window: 12.2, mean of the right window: 16.4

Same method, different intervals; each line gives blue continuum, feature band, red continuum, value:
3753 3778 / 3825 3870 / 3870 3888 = 4.58 angstroms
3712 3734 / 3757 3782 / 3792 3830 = 3.82 angstroms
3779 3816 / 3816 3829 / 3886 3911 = 2.00 angstroms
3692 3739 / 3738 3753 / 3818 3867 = 3.90 angstroms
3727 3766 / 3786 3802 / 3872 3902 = 2.40 angstroms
